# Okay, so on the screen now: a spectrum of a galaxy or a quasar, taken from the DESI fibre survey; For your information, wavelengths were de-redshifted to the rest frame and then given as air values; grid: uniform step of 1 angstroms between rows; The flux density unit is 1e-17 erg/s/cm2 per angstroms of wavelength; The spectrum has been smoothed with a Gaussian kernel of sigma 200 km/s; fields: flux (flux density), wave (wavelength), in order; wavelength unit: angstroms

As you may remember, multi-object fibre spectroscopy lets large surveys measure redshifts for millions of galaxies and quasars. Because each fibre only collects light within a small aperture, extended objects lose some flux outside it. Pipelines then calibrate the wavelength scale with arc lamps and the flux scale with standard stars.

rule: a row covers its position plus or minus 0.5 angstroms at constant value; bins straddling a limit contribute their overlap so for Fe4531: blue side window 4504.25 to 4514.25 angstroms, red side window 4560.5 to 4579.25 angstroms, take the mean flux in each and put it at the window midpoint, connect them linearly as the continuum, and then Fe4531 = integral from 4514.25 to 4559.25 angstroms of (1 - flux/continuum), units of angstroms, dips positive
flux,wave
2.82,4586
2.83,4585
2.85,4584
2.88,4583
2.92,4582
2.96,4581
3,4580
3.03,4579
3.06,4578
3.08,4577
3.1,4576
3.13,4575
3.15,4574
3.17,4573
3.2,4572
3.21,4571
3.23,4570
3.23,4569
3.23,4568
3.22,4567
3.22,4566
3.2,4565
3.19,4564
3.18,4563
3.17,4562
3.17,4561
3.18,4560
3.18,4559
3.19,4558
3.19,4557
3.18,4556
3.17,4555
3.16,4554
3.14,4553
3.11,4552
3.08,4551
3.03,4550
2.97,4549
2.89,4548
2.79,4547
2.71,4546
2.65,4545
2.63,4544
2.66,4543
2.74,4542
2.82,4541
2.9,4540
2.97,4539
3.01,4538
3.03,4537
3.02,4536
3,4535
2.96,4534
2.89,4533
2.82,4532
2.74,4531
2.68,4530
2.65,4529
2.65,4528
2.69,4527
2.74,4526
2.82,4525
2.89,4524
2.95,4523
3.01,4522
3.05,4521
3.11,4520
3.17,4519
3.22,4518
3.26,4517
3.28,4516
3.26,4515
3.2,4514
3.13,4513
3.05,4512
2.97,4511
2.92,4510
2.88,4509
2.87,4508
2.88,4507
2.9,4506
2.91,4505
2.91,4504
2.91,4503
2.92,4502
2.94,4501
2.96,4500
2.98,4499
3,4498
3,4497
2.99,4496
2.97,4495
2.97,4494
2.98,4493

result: 1.5 angstroms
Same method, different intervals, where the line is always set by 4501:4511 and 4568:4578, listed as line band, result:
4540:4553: 0.9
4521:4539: 0.8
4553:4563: -0.2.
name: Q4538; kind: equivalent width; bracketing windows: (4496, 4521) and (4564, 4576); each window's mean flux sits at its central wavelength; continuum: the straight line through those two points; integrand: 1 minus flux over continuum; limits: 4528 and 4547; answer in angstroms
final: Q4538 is 1.74 angstroms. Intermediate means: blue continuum 3.03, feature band 2.82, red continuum 3.19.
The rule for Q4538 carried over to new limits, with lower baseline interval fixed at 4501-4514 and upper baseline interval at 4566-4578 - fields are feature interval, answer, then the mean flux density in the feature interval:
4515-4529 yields 0.1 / 2.99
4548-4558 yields 0.0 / 3.11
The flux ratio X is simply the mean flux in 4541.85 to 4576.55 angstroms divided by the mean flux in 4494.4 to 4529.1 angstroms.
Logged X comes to 1.03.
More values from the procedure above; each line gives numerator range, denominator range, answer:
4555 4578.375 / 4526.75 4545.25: 1.13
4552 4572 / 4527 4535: 1.15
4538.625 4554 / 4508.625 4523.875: 0.93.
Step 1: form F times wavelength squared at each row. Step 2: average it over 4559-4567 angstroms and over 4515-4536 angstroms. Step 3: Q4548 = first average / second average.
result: 1.10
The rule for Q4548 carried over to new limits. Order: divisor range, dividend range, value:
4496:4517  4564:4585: 1.06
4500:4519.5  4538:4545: 0.94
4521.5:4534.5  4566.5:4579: 1.15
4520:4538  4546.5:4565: 1.10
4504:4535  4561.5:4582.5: 1.09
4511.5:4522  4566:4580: 1.02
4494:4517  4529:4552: 0.97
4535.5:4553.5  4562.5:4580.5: 1.10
